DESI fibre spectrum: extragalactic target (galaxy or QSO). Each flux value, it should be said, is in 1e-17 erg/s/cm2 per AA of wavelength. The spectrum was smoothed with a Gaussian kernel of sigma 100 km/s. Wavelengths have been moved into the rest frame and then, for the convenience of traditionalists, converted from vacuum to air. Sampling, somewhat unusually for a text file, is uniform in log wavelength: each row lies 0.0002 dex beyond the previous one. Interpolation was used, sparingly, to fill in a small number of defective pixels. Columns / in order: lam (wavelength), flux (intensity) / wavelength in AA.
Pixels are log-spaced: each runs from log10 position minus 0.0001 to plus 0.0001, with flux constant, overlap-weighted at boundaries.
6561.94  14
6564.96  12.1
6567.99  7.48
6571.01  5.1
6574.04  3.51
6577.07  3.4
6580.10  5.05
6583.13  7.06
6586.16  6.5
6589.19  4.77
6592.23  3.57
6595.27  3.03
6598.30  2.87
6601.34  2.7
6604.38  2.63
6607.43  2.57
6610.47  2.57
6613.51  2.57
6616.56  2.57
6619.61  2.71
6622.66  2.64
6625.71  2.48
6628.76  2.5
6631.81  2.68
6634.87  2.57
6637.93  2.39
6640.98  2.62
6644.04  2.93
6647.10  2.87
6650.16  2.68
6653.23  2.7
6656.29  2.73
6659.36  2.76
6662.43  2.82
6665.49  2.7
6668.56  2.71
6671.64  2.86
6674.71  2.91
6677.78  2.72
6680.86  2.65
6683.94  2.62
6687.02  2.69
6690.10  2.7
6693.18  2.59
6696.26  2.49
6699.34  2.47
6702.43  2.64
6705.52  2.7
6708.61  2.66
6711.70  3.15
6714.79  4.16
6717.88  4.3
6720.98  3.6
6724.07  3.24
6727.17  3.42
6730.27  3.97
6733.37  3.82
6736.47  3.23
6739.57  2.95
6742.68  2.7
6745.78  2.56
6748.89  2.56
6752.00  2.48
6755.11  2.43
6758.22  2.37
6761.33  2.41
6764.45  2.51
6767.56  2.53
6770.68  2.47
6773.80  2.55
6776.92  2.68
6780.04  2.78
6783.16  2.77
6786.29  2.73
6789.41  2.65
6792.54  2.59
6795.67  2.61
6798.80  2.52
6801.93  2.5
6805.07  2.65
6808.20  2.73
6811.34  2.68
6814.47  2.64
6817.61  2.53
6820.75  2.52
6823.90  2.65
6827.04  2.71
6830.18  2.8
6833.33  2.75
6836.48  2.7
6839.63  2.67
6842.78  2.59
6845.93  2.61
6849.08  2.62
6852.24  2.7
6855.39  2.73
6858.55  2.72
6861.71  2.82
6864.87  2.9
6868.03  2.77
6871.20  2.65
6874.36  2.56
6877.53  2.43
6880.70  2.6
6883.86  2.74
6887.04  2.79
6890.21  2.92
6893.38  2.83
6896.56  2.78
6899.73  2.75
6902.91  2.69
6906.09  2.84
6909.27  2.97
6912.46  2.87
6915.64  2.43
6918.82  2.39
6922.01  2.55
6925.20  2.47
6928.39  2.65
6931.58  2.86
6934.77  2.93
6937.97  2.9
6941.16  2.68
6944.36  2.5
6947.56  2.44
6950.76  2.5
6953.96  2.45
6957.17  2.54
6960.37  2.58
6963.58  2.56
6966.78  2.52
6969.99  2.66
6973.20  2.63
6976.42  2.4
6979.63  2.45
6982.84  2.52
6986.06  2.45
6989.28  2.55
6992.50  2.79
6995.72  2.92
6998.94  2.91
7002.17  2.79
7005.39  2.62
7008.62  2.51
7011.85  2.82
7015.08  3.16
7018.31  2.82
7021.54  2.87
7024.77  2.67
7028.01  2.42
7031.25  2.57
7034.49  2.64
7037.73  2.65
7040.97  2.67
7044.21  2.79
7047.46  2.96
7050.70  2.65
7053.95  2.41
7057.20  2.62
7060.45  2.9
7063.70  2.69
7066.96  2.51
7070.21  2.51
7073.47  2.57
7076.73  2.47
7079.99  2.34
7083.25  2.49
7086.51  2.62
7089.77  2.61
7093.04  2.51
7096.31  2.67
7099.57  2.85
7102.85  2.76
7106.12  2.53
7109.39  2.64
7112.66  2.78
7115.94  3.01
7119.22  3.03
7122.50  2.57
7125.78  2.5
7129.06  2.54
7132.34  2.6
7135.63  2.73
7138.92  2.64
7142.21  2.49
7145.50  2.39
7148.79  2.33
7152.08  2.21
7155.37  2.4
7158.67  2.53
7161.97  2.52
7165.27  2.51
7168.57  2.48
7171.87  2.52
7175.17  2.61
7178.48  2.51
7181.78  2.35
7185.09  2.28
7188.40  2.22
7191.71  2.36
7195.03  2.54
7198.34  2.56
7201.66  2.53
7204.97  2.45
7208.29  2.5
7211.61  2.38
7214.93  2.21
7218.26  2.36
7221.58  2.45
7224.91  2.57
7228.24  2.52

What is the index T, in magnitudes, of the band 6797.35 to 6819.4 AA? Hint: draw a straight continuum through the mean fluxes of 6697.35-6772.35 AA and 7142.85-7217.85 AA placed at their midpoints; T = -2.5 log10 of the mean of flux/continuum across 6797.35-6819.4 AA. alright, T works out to 0.11 mag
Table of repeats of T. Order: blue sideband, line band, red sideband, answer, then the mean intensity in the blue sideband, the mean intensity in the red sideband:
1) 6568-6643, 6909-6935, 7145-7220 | 0.09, 3.45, 2.42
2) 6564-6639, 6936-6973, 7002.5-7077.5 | 0.13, 3.86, 2.68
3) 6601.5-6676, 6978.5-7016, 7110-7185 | -0.05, 2.67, 2.55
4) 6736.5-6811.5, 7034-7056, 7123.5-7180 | -0.06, 2.61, 2.5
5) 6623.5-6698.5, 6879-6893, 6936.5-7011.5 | -0.06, 2.68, 2.61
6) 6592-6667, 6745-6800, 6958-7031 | 0.05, 2.7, 2.66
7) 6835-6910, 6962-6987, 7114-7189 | 0.05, 2.72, 2.53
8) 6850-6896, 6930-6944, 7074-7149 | -0.05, 2.73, 2.62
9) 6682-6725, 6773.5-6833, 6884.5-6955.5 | 0.08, 2.99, 2.69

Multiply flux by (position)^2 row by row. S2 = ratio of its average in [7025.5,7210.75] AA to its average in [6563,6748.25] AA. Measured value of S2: 0.87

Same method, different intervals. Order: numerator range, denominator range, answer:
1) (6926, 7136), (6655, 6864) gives 1.03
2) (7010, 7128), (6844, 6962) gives 1.05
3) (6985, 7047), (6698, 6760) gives 0.96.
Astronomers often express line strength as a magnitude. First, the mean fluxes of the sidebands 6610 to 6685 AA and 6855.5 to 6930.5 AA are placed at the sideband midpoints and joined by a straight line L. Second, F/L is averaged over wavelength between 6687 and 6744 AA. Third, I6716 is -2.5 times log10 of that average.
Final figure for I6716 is -0.171 mag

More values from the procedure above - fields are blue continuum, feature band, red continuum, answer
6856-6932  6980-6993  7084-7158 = 0.05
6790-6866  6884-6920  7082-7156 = -0.04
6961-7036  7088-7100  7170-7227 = -0.04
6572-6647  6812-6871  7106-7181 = 0.11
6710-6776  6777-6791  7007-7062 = 0.09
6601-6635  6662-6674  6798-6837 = -0.07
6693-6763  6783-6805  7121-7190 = 0.12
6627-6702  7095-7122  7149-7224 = -0.13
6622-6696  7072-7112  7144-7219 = -0.05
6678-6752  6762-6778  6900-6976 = 0.16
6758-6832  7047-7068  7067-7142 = -0.02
